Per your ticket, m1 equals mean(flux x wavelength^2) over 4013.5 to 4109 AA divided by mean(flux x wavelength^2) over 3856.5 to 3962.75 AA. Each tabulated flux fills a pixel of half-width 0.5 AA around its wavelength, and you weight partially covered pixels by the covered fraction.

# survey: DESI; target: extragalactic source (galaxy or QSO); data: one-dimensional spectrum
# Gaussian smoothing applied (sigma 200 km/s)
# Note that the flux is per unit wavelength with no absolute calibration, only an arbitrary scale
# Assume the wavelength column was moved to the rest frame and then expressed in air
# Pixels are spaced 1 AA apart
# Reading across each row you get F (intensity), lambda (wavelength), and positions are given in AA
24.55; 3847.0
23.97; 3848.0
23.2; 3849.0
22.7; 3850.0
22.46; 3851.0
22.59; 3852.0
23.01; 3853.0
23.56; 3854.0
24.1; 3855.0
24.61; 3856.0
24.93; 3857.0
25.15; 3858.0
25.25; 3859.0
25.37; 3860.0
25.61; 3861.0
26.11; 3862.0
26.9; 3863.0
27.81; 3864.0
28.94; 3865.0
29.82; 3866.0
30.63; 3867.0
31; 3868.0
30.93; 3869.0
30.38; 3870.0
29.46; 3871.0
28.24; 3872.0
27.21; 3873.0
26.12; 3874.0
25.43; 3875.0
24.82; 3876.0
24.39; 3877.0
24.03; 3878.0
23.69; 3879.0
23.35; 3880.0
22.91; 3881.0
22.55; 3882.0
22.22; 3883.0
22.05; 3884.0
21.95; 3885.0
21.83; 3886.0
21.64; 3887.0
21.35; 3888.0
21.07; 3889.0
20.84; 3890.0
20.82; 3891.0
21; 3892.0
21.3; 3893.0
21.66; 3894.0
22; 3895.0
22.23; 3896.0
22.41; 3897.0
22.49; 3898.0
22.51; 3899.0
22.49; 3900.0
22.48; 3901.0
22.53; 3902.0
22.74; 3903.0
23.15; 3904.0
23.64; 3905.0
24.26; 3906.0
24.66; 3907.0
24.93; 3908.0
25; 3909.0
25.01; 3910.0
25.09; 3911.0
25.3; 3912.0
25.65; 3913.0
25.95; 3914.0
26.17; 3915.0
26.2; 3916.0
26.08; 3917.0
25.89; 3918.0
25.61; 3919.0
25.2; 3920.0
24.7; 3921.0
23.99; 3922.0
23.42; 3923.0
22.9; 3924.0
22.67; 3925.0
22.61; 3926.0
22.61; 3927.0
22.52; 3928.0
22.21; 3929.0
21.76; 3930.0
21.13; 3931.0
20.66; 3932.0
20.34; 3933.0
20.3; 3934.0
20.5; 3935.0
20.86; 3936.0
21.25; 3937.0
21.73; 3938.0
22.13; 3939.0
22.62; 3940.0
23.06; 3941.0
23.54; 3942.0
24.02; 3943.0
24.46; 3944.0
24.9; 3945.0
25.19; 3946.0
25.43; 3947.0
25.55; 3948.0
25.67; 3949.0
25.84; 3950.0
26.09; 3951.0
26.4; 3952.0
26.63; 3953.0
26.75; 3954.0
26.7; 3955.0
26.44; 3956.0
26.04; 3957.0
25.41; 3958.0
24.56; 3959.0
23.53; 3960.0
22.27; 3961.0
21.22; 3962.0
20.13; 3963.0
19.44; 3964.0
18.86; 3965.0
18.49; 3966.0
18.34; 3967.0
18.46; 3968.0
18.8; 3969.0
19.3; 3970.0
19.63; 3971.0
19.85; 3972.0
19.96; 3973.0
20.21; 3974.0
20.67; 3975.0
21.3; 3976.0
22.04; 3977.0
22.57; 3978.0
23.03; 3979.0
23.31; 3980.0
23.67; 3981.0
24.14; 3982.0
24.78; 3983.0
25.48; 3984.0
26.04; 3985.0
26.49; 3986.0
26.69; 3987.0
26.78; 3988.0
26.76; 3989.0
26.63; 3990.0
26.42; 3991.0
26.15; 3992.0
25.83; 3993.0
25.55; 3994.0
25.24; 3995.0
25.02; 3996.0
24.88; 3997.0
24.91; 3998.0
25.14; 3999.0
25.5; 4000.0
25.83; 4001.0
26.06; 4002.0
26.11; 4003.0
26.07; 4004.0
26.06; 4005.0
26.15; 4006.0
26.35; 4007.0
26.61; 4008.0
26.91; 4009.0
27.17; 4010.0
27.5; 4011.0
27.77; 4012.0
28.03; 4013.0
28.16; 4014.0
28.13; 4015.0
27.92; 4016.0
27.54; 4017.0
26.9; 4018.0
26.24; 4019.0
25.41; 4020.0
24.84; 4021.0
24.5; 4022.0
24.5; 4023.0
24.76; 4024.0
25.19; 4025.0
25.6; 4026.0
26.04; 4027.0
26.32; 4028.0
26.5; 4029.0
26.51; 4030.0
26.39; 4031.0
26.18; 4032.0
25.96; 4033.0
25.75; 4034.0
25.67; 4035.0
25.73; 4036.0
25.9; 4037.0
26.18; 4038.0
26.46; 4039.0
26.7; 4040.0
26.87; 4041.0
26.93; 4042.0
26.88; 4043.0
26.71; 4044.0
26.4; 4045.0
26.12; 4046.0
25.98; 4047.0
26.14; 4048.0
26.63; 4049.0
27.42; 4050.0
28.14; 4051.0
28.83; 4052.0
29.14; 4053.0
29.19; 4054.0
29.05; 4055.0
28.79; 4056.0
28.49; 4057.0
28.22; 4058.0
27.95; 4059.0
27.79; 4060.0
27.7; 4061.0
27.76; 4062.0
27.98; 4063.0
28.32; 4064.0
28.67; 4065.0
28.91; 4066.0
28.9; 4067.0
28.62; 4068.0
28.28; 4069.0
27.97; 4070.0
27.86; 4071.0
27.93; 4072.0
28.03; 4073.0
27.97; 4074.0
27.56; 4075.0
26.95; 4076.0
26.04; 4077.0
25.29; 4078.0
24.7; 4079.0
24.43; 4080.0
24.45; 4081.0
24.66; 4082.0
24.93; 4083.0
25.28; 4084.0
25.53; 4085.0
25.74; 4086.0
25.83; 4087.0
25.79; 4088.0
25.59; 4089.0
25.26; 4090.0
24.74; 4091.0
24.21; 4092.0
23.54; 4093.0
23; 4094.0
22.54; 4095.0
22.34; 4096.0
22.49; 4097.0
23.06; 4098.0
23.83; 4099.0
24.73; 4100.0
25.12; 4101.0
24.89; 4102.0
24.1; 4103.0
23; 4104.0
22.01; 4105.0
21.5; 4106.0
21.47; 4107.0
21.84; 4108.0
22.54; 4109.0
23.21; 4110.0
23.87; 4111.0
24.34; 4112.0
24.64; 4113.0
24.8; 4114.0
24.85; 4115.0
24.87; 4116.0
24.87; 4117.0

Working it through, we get 1.2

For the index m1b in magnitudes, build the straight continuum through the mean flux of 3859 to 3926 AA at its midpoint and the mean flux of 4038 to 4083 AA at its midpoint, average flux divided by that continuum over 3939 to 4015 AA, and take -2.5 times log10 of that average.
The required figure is 0.070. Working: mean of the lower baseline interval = 24.5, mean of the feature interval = 24.3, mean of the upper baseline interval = 27.3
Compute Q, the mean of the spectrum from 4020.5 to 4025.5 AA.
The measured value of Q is 24.8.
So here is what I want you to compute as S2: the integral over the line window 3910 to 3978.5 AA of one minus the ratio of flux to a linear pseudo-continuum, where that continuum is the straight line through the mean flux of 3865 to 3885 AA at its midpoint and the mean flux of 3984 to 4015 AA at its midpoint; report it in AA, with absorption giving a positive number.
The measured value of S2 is 8.4 AA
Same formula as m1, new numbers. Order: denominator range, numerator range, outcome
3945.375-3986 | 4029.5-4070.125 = 1.24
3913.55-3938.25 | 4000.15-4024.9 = 1.20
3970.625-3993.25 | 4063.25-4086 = 1.18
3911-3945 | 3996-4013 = 1.17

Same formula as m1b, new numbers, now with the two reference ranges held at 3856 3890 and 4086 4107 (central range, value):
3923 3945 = 0.131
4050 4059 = -0.183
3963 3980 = 0.223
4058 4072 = -0.171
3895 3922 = 0.041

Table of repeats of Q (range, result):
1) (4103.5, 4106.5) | 22.2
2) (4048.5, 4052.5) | 27.8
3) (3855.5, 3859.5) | 25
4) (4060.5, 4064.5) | 27.9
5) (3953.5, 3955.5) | 26.7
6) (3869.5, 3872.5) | 29.4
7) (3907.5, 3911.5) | 25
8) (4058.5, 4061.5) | 27.8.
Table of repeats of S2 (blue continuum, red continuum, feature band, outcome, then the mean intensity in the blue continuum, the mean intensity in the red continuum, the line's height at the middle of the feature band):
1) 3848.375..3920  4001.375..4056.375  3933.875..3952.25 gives 1.2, 24.5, 26.6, 25.4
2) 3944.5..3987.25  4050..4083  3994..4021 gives -1.5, 23.1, 27.6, 25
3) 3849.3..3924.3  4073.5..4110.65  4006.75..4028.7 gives -1.9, 24.5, 24.3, 24.4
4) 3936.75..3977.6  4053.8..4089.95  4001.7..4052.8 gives -2.2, 22.8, 27.1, 25.4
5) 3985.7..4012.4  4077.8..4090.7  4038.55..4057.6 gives -1.4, 26.2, 25.2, 25.6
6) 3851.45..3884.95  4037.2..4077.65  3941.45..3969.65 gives 3.3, 25.8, 27.6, 26.6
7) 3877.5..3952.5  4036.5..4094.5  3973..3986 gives 0.9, 23.3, 26.8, 24.8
